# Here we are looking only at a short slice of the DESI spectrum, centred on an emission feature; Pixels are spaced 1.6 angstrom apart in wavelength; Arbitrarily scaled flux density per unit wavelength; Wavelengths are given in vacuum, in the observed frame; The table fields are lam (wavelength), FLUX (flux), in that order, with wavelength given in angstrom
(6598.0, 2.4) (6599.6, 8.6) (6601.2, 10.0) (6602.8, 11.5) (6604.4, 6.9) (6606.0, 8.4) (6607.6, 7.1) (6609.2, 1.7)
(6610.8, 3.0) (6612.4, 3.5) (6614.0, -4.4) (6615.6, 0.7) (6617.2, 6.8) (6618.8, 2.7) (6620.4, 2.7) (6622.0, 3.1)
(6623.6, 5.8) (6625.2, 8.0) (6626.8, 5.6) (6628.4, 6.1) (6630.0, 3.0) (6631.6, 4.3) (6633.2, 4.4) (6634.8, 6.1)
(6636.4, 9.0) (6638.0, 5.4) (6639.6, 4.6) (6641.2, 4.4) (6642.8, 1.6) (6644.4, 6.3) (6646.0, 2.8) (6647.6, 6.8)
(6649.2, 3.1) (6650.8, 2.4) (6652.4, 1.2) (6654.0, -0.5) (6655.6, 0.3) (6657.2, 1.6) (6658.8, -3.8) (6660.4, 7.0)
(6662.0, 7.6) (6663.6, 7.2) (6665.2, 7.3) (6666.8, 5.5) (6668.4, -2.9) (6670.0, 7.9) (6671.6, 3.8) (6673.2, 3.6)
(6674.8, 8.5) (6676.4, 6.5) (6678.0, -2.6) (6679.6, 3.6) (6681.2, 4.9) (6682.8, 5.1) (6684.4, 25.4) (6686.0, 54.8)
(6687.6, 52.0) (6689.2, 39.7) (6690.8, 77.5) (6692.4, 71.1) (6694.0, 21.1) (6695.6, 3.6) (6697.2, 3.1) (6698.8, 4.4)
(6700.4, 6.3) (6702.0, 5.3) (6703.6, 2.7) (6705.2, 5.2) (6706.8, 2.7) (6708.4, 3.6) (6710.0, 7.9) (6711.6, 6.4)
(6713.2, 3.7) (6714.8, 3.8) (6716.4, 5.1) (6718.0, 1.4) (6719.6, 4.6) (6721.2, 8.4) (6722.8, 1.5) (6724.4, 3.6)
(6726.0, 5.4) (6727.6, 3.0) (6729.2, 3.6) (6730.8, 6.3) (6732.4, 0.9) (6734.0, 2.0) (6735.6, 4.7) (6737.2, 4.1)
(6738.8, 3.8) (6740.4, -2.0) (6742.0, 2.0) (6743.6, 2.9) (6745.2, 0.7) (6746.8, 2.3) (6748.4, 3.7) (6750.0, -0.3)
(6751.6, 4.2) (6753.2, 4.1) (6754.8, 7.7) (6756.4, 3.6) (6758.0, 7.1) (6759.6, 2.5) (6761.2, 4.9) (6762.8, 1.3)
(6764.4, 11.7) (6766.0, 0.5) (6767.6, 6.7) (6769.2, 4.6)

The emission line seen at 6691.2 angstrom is [O II] 3727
